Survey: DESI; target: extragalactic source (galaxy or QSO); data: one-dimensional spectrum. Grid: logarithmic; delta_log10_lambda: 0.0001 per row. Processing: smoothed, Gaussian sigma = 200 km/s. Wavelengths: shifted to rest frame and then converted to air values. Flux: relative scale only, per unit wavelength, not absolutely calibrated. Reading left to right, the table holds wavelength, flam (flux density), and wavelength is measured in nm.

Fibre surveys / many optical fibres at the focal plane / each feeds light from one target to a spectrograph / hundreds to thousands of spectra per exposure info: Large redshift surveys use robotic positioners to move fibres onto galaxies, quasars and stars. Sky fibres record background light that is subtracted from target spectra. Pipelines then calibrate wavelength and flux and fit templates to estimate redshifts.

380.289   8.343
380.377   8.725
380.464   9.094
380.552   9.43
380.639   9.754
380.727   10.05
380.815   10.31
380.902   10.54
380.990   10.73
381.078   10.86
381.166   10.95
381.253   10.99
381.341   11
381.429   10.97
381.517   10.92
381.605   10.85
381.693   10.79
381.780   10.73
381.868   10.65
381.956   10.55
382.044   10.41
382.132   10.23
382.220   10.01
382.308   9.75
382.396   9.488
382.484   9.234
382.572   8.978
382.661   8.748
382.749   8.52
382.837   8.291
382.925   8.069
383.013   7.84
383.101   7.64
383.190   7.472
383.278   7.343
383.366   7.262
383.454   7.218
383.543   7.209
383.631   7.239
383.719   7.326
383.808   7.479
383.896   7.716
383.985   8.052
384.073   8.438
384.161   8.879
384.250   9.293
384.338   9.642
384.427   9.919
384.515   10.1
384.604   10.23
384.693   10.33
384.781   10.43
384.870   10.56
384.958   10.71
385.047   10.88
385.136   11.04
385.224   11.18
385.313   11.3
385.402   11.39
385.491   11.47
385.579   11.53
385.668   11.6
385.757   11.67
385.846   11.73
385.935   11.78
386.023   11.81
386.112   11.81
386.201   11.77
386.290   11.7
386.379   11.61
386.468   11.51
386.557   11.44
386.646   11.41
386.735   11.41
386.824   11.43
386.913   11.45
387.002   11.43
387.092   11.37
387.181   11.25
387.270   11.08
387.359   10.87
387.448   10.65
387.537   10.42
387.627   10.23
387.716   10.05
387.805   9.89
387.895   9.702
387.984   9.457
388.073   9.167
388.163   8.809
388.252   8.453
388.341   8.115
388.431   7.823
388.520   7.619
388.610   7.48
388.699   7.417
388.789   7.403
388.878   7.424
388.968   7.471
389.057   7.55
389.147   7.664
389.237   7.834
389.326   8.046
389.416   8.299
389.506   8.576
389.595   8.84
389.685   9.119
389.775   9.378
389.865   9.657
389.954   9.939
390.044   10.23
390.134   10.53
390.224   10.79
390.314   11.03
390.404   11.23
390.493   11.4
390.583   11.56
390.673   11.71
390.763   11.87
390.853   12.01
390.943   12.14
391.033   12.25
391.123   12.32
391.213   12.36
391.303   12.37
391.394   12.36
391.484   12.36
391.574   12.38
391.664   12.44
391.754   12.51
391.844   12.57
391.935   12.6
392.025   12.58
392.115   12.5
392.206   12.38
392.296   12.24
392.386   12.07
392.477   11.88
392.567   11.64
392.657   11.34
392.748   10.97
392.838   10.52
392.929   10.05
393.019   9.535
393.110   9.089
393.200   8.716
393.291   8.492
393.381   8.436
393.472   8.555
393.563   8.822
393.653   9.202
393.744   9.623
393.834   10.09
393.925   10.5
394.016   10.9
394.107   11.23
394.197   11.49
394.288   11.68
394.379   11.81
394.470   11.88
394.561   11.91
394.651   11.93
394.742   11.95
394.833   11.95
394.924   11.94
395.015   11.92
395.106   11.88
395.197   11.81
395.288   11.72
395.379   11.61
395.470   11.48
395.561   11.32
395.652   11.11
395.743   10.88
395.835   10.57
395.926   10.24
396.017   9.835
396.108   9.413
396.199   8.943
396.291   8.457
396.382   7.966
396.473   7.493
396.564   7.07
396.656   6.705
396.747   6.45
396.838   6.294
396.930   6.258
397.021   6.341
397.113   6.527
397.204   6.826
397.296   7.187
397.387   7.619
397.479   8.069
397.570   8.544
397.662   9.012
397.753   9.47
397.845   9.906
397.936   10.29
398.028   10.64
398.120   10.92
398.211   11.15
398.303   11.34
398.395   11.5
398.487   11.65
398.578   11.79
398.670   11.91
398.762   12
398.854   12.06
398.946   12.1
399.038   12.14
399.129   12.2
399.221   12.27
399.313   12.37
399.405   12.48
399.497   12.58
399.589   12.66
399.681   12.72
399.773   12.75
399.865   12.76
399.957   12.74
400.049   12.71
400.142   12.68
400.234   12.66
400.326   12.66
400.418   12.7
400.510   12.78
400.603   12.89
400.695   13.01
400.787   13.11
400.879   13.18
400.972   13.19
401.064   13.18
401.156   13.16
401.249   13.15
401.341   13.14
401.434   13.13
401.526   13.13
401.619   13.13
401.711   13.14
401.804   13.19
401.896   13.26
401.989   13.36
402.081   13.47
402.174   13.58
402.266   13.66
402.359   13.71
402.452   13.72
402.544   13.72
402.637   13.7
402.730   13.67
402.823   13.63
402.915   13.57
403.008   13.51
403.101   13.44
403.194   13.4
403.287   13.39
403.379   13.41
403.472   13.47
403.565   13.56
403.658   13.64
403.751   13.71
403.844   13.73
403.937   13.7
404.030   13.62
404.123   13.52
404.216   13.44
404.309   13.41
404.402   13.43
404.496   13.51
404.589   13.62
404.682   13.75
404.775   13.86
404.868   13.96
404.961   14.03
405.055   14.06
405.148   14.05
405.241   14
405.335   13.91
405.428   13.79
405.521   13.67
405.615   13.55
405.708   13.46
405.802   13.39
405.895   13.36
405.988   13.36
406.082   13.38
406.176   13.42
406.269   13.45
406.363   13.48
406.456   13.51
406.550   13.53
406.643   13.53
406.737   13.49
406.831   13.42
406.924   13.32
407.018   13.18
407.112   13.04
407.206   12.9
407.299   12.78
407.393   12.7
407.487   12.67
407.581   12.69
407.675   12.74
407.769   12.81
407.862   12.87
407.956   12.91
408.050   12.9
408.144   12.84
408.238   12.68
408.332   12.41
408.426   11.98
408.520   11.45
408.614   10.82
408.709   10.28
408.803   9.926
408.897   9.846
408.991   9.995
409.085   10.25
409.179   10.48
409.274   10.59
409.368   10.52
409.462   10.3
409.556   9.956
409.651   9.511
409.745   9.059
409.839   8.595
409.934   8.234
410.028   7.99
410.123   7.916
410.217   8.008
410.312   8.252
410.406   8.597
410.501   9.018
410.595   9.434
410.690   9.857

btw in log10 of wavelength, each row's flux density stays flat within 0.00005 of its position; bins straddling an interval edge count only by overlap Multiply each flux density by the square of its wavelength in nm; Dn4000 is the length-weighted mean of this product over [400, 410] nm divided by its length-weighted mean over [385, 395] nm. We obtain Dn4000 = 1.30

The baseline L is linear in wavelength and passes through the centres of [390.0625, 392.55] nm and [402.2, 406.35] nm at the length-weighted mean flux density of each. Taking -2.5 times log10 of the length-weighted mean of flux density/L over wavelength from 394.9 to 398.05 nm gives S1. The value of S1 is 0.35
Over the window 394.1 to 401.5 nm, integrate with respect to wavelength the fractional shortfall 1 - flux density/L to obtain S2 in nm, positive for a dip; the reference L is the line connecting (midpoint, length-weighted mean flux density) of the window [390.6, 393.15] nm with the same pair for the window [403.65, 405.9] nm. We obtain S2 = 1.00 nm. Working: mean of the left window 11.8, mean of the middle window 11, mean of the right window 13.7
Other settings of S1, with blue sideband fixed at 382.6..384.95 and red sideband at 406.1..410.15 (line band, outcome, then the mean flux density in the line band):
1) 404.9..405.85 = -0.21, 13.8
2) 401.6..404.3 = -0.22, 13.5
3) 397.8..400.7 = -0.15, 12.1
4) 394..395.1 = -0.18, 11.7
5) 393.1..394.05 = 0.06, 9.3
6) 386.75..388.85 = -0.07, 9.64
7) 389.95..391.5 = -0.22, 11.6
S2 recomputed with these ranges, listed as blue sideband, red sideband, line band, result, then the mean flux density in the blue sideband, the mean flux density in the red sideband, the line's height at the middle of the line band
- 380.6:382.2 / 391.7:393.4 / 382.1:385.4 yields 0.51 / 10.6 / 11.1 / 10.7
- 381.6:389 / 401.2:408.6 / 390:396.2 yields -0.02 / 9.76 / 13.3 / 11.2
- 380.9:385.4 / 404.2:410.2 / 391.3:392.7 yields -0.23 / 9.52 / 12.3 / 10.5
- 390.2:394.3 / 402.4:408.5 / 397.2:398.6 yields 0.27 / 11.2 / 13.4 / 12.1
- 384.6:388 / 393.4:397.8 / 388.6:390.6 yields 0.28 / 11.1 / 9.66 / 10.6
